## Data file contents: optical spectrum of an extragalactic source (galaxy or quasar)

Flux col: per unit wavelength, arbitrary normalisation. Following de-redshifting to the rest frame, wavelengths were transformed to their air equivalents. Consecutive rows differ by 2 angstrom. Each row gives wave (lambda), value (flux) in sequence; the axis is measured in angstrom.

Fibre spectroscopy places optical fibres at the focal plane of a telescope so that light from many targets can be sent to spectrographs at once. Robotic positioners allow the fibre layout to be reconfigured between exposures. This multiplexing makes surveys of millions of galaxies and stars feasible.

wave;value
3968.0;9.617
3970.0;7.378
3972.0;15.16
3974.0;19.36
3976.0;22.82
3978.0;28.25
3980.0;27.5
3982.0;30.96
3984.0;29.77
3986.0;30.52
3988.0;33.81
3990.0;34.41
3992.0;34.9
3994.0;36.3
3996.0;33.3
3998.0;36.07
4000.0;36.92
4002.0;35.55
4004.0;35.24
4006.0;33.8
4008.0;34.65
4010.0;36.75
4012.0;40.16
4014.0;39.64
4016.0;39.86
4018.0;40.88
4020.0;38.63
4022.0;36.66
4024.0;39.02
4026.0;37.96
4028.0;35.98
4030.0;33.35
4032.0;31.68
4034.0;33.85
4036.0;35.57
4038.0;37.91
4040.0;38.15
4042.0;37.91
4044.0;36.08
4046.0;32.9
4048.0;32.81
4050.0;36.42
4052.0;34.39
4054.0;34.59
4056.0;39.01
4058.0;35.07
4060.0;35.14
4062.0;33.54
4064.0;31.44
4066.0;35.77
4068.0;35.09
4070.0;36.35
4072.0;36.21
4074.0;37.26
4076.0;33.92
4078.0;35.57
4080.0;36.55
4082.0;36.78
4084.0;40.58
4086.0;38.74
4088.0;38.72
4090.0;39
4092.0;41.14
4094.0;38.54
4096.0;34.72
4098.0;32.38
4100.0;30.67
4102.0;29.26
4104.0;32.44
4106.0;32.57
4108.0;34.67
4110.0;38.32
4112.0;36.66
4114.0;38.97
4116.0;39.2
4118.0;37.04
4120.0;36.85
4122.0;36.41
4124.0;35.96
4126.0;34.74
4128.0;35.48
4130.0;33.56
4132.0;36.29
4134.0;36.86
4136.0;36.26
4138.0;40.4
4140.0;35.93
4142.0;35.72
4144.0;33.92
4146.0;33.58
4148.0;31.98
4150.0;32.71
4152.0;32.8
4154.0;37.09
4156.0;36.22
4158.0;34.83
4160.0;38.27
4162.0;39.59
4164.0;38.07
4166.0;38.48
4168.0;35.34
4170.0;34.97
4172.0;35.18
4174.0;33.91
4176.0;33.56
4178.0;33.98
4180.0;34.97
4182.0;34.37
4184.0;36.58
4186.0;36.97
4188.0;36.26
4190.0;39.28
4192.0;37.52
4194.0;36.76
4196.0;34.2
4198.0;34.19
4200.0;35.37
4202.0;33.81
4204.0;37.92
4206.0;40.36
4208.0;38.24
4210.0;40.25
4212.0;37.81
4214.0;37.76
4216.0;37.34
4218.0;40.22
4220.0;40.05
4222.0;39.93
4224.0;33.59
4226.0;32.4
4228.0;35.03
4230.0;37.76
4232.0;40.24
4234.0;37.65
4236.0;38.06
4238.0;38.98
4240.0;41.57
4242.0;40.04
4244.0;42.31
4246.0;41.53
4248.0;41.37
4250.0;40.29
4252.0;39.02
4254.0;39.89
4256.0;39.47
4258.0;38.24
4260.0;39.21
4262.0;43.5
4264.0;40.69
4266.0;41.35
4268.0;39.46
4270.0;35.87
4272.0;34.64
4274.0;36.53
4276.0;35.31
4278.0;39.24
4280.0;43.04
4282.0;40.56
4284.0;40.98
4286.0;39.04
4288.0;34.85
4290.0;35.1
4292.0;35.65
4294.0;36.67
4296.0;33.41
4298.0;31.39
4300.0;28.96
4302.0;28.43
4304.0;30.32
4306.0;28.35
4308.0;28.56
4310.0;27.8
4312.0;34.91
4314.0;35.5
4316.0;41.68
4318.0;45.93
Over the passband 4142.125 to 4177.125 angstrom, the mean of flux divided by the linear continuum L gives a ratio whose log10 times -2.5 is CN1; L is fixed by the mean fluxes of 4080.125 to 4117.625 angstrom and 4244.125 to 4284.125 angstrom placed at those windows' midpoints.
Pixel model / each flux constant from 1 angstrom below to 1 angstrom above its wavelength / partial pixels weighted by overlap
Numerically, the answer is 0.06 mag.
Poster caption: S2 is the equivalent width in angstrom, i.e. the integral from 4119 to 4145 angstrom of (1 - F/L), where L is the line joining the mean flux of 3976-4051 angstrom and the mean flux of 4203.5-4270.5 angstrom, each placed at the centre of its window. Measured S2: 0.8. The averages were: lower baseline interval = 35.1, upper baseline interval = 39.1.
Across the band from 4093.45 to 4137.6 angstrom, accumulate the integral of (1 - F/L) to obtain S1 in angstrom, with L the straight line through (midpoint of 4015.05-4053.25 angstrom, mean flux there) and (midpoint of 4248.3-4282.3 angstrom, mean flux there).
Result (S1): 2.3 angstrom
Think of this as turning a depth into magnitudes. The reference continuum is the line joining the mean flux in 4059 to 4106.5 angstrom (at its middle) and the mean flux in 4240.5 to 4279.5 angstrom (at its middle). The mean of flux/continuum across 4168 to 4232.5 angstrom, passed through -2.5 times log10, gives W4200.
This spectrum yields 0.046 mag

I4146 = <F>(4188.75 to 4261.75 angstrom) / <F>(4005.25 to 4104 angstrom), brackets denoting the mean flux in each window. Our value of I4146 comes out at 1.06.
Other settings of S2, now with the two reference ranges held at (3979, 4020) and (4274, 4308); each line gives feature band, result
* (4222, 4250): -2.92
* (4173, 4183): 0.24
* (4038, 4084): -0.74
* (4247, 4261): -1.88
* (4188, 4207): -0.86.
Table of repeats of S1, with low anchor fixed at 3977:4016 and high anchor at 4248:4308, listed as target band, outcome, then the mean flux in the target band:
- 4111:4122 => -0.7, 37.6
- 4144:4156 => 0.6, 33.9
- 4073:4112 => -0.9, 35.9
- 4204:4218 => -1.0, 38.7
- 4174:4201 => 0.3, 35.6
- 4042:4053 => 0.0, 34.8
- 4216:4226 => -0.4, 37.7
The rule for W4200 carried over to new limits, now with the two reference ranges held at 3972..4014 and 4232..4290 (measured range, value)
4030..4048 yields -0.05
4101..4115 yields 0.02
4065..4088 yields -0.07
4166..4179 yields 0.07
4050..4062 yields -0.05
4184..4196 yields 0.01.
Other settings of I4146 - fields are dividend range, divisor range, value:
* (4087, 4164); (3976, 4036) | 1.03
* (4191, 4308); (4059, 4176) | 1.04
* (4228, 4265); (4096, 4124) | 1.14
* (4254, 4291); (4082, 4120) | 1.07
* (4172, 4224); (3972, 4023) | 1.10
